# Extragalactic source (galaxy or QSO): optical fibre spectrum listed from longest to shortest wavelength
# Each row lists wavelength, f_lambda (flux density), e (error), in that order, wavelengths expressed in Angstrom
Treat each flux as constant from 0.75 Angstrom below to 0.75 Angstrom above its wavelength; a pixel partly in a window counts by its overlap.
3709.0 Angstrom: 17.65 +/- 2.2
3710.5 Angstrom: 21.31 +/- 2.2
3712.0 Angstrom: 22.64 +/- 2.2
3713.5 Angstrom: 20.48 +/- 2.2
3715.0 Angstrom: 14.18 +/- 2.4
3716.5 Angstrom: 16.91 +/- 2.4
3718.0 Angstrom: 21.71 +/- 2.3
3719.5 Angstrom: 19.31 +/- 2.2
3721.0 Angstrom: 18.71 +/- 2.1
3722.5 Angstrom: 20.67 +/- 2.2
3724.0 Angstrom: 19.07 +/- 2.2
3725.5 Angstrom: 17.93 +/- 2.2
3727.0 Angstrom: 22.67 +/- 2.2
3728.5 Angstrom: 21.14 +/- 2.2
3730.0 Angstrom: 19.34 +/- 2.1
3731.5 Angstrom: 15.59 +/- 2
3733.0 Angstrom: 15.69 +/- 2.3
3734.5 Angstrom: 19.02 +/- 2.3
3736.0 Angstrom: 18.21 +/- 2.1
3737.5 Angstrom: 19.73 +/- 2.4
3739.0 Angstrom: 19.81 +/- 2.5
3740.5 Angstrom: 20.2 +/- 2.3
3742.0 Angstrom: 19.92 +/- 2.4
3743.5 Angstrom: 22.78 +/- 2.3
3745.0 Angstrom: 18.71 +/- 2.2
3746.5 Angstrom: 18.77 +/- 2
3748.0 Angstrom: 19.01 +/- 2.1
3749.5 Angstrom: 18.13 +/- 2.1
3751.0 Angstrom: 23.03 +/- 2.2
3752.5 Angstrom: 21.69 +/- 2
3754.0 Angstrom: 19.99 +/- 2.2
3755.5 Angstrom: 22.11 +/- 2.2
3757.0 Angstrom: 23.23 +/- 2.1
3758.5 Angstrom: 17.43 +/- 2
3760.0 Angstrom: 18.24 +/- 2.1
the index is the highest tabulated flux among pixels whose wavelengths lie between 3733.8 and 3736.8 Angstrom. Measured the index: 19.02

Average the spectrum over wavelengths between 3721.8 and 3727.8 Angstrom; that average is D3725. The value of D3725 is 20.1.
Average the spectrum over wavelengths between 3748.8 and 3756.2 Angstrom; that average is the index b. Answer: 21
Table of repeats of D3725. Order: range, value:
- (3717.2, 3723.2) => 20.1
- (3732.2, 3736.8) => 17.6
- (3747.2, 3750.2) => 18.6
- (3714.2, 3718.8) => 17.6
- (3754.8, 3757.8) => 22.6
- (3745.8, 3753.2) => 20.1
